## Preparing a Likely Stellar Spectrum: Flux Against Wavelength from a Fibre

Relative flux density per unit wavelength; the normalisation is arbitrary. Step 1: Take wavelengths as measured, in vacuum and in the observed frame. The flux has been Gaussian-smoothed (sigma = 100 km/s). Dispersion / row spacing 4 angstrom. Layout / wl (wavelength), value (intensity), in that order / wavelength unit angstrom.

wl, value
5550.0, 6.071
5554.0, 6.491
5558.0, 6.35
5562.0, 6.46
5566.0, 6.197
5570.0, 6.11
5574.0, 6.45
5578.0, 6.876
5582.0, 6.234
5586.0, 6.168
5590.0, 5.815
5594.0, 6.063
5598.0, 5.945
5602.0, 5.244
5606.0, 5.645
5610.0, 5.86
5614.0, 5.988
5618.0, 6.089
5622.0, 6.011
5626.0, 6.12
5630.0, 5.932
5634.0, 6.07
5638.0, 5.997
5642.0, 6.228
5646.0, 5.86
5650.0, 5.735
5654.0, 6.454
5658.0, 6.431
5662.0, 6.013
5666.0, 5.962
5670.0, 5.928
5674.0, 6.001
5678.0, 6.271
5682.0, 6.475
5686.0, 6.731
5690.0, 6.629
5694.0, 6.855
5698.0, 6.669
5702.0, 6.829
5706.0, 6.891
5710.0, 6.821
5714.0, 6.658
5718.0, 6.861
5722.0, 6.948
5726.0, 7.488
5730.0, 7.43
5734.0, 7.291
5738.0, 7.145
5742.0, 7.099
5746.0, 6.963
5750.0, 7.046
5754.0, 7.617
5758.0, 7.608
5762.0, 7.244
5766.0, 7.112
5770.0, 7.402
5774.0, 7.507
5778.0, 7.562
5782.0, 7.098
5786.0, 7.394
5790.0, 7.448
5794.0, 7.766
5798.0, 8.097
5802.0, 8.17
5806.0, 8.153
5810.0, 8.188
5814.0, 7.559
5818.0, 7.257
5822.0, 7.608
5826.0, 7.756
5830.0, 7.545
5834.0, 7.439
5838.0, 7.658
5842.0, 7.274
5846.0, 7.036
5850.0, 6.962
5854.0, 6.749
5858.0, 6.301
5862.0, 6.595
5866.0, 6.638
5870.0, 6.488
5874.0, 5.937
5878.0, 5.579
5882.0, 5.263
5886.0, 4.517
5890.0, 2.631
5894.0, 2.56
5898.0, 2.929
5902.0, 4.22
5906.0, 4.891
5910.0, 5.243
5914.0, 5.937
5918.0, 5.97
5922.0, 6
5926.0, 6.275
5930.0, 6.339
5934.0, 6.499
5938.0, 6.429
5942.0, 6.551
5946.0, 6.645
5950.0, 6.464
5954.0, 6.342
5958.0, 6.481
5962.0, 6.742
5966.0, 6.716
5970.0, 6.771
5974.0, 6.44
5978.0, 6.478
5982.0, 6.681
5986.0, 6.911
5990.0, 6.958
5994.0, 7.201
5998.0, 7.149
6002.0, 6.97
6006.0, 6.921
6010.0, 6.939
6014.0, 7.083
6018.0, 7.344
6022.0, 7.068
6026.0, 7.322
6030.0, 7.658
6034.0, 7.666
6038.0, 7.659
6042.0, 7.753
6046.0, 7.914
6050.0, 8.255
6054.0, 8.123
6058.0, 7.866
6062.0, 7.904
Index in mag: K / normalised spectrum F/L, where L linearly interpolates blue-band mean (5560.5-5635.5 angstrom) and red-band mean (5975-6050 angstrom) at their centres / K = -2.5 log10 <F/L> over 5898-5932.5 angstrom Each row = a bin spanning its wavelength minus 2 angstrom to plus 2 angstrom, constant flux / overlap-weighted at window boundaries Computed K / 0.261 mag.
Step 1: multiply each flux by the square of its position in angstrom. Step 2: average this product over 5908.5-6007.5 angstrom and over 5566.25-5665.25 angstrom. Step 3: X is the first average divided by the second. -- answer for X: 1.21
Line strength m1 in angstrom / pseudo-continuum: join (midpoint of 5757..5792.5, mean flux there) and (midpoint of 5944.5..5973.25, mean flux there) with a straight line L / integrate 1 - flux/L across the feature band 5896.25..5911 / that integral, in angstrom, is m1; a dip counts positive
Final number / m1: 5.5 angstrom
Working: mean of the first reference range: 7.37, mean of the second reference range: 6.59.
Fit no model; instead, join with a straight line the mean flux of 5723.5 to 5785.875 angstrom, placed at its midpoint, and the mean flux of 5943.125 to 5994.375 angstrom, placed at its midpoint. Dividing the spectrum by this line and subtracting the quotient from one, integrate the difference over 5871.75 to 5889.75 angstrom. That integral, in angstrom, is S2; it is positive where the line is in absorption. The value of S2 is 4.8 angstrom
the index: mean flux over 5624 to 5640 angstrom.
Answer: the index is 6.03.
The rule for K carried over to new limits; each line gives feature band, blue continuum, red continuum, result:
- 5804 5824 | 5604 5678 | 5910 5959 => -0.25 mag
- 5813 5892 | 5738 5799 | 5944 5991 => 0.09 mag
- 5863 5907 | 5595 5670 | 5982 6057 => 0.41 mag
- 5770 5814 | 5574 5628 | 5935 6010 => -0.21 mag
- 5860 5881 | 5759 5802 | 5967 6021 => 0.17 mag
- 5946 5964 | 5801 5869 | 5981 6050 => 0.12 mag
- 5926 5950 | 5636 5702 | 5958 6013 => 0.05 mag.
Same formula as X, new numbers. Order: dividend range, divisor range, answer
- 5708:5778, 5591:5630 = 1.28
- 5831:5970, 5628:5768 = 0.96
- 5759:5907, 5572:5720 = 1.13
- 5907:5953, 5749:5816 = 0.86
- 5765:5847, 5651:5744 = 1.18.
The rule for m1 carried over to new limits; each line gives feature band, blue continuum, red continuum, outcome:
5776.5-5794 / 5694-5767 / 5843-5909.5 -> -2.7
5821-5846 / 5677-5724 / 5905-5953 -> -4.4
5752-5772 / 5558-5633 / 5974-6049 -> -2.7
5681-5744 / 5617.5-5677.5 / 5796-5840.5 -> -2.1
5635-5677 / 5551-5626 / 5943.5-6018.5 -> 1.1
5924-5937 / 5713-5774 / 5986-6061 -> 1.7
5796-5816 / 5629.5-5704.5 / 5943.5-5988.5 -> -5.0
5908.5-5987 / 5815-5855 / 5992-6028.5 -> 8.8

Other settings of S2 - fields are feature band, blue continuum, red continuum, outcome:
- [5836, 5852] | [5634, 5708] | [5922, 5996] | -1.8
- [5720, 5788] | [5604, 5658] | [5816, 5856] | -4.9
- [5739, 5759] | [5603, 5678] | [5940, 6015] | -3.2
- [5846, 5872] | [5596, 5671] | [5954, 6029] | -0.4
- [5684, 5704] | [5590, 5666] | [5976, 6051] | -1.8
